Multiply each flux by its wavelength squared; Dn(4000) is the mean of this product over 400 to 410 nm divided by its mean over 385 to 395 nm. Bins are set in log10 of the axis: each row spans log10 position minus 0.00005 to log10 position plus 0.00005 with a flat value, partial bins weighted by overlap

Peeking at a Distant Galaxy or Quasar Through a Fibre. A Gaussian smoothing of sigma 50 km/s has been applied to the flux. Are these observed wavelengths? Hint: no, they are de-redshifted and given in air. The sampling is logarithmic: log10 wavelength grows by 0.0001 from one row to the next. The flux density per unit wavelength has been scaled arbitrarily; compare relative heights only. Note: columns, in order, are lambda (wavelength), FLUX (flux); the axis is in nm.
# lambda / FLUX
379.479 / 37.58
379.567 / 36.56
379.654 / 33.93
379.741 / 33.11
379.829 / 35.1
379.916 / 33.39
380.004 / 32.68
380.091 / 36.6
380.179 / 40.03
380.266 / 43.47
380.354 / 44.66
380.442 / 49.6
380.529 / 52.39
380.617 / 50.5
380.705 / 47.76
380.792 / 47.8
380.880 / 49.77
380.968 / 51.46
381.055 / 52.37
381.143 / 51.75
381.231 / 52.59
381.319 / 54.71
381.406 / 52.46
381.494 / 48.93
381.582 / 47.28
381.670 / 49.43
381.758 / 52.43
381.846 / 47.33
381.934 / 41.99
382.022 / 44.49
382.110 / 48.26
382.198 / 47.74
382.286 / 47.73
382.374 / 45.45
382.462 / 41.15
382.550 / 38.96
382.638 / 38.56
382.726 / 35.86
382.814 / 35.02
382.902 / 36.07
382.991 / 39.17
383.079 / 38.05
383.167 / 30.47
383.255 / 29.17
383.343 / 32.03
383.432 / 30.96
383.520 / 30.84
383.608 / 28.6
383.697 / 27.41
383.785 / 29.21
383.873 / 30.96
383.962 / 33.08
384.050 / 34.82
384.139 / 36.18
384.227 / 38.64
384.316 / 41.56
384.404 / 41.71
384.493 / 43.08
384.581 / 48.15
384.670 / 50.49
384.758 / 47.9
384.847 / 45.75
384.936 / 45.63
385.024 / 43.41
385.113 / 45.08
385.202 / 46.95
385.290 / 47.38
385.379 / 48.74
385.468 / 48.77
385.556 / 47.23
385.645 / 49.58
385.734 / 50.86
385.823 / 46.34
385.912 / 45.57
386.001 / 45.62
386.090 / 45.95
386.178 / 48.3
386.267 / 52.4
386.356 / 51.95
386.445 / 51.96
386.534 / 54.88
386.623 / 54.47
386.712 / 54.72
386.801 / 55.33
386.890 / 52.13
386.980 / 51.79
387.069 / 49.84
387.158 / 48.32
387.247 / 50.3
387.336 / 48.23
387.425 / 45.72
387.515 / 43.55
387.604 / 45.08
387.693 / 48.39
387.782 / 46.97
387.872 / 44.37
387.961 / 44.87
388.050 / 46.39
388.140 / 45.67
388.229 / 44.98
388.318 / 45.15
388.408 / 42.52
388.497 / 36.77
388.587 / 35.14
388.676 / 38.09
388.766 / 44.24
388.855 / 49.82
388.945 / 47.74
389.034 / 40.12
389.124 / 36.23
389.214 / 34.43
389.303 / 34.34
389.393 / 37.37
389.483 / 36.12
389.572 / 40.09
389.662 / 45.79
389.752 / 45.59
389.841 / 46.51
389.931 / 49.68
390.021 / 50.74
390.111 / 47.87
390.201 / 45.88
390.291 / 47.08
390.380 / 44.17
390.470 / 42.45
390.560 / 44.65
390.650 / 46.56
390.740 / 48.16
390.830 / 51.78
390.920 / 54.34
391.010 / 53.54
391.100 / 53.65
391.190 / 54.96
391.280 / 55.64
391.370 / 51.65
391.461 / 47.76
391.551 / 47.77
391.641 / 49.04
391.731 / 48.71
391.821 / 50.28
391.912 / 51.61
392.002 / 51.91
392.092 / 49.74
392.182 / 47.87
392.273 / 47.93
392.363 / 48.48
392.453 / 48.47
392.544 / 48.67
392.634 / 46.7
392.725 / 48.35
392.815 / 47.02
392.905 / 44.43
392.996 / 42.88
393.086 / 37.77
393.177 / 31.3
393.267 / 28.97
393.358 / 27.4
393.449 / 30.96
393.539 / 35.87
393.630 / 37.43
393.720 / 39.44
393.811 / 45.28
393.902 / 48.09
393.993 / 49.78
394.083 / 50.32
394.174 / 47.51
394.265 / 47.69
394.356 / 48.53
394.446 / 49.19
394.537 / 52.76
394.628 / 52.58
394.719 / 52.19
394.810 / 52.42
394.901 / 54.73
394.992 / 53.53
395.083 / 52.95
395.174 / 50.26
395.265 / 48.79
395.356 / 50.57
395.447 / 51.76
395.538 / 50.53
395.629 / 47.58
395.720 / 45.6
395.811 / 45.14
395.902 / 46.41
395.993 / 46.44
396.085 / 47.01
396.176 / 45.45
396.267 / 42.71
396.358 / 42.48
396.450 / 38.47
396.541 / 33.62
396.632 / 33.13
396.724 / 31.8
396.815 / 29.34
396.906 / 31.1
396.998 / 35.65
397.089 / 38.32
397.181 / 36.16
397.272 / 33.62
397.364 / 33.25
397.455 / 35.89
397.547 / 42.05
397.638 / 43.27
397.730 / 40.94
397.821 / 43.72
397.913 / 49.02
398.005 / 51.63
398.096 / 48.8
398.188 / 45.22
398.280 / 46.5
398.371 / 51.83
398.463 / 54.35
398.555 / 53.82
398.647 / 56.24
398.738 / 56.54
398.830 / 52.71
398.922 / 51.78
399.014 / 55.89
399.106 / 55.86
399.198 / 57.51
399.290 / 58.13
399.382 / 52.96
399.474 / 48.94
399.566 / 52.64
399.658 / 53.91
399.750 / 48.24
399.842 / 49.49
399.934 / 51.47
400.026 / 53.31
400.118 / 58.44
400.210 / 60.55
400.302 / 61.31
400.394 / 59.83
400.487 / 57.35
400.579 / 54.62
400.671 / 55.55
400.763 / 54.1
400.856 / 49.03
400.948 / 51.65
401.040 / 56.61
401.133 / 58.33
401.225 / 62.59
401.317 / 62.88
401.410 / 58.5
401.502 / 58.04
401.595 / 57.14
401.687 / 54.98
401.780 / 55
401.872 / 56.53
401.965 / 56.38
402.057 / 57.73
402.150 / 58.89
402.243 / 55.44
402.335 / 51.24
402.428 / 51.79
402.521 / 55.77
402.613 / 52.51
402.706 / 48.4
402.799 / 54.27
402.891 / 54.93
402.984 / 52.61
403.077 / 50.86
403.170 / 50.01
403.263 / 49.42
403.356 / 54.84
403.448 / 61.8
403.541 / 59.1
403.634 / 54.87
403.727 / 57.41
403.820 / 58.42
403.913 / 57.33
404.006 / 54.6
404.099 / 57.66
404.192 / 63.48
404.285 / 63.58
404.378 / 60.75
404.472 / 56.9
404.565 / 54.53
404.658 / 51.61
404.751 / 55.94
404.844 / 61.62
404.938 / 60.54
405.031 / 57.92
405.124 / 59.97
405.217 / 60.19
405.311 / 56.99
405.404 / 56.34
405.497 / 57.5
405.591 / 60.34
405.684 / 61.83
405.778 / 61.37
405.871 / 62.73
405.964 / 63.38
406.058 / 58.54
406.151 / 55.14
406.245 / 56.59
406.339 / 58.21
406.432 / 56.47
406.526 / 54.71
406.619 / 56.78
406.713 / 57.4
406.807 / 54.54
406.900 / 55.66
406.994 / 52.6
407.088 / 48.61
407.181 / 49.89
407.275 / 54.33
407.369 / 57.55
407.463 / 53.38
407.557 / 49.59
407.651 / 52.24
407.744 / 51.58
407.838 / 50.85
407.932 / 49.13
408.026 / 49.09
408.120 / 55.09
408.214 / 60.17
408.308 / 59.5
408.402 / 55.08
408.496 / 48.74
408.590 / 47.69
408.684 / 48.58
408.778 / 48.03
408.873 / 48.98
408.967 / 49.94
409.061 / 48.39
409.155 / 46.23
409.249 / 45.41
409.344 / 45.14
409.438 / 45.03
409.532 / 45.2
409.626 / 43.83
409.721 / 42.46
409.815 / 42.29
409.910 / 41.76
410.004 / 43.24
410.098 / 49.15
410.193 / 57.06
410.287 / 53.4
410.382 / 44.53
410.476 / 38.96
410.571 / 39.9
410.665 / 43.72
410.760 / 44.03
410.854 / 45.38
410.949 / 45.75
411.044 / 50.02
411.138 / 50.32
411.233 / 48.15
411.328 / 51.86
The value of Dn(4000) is 1.3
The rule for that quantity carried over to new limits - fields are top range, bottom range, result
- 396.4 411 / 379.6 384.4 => 1.41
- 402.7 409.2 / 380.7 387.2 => 1.38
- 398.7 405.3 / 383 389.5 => 1.39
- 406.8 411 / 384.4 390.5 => 1.18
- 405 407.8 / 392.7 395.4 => 1.32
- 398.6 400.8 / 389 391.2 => 1.28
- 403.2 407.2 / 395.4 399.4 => 1.32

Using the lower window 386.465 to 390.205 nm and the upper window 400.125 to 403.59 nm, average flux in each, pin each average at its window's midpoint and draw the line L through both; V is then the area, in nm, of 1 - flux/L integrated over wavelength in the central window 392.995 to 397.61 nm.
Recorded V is 0.72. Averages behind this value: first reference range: 45.4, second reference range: 55.7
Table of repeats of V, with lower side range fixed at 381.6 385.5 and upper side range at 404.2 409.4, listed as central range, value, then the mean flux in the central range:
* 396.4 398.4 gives 0.387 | 39.6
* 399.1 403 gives -0.301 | 55.3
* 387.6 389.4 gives 0.051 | 42.4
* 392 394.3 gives 0.156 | 43.3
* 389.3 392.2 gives -0.184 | 47.9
